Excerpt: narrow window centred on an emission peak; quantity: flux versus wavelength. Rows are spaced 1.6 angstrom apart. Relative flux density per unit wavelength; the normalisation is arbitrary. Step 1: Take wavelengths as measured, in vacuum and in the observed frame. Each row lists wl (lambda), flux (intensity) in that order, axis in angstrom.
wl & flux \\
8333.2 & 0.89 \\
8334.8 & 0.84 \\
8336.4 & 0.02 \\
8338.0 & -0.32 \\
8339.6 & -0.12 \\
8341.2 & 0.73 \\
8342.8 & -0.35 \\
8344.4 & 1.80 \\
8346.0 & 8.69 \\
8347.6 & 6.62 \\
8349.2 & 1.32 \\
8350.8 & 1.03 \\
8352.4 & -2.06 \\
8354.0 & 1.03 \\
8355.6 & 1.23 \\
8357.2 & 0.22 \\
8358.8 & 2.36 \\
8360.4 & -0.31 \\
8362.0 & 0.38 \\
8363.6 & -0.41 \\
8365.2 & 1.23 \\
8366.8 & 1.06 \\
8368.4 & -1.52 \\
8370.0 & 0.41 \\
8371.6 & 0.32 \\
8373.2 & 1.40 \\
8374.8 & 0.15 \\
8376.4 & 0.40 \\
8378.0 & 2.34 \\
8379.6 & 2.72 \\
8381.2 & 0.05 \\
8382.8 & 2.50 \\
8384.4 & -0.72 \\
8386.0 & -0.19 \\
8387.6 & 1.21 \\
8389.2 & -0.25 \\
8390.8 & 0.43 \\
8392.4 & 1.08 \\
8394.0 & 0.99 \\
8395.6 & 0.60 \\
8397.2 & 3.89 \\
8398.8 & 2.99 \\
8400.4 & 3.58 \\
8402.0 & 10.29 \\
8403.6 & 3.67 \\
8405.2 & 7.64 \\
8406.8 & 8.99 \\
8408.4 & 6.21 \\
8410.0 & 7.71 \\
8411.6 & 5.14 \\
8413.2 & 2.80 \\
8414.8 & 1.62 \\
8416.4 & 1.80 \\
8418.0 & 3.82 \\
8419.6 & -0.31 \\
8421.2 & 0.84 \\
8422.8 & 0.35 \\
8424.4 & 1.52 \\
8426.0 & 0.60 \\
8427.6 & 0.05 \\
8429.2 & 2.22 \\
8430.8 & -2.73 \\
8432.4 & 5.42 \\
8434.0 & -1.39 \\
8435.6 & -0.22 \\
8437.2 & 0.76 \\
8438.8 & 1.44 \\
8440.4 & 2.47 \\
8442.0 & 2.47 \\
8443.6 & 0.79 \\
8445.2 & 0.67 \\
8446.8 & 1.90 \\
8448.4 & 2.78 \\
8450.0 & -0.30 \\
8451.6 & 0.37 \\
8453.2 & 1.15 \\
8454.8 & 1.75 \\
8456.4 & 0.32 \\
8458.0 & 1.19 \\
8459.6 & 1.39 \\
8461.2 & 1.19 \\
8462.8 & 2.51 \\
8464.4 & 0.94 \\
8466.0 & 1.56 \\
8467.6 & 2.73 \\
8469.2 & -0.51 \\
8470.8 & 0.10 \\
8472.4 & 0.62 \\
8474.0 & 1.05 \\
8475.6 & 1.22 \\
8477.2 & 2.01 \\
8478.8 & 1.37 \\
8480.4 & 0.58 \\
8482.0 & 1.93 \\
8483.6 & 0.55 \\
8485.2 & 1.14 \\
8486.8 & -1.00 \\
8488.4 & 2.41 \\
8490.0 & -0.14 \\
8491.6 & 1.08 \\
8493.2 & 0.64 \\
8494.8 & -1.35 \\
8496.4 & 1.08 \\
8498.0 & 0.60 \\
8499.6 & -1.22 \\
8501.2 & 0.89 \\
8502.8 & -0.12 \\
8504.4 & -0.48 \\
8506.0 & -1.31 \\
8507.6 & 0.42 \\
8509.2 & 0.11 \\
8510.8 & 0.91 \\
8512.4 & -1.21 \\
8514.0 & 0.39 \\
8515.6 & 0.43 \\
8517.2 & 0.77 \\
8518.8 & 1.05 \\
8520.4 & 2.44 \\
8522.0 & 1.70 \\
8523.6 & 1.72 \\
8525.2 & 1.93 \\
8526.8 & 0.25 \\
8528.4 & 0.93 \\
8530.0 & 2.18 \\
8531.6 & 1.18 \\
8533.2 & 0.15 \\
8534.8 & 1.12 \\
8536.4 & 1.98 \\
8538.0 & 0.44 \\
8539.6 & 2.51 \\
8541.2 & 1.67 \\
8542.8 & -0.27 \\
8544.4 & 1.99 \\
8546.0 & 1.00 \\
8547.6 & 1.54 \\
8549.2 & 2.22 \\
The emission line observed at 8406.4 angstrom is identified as [O II] 3727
